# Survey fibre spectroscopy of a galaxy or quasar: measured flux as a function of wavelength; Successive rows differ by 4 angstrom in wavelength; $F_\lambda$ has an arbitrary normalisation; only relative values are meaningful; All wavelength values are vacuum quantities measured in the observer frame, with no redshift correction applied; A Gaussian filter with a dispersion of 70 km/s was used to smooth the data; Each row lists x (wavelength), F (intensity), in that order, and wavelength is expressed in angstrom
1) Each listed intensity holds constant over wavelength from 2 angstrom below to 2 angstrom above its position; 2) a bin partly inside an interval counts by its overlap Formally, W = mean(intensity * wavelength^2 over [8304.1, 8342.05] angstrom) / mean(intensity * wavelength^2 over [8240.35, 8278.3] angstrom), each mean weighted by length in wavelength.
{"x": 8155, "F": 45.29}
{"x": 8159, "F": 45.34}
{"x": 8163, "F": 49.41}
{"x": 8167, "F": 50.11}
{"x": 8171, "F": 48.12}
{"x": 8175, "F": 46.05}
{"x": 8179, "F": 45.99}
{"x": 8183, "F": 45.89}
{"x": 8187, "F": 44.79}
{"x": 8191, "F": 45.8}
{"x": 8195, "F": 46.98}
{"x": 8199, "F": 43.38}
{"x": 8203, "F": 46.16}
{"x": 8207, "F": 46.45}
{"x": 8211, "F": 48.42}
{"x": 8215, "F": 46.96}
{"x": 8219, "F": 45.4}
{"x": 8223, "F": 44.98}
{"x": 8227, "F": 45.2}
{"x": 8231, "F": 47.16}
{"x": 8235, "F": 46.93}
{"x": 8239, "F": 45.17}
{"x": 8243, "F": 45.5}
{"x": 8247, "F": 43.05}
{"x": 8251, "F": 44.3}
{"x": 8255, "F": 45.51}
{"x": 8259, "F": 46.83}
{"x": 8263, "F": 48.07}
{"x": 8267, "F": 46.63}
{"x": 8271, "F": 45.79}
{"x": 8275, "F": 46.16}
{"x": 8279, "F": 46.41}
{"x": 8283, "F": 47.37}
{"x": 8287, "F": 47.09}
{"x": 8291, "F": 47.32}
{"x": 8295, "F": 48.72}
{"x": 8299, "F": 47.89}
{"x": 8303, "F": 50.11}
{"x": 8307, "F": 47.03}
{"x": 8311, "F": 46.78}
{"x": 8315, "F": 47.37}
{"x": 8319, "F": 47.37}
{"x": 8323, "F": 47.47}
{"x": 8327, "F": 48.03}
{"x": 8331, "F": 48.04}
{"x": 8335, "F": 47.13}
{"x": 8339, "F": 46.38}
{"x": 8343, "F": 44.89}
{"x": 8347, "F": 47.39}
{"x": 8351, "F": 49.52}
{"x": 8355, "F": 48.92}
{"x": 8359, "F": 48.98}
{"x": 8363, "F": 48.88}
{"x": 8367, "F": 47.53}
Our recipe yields 1.0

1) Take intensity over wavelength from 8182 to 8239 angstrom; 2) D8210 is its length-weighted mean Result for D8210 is 46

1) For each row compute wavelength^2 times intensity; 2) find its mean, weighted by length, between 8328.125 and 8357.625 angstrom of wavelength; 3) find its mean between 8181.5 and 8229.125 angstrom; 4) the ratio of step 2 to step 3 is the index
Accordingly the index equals 1.07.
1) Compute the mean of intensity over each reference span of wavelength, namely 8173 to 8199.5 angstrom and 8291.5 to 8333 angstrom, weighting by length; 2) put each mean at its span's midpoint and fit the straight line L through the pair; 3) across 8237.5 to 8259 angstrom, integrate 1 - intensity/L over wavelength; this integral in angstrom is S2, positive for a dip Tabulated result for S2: 0.9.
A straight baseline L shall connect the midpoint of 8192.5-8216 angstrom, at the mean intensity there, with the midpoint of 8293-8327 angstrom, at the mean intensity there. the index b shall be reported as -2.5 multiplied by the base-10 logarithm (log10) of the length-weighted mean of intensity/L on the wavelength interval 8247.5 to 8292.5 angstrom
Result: 0.02 mag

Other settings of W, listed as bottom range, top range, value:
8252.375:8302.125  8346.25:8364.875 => 1.06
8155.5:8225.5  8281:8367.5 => 1.06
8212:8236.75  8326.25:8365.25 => 1.07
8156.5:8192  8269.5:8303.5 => 1.04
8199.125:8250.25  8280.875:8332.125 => 1.06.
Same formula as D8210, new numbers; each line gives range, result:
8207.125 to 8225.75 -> 46.4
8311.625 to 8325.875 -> 47.4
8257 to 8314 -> 47.3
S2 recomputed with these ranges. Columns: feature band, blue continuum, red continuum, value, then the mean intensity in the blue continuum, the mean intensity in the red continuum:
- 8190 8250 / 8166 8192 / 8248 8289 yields 0.8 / 46.6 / 46.3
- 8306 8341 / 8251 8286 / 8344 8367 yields 0.3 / 46.5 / 48.5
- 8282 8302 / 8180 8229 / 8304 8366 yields -0.3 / 45.9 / 47.7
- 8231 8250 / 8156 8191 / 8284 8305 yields 0.9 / 46.8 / 48.2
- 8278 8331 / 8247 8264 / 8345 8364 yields -0.5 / 45.7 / 48.7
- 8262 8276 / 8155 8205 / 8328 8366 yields 0.2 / 46.5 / 47.8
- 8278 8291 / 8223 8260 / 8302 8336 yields -0.1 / 45.5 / 47.6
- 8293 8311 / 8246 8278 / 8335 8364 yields -0.6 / 45.9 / 47.8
